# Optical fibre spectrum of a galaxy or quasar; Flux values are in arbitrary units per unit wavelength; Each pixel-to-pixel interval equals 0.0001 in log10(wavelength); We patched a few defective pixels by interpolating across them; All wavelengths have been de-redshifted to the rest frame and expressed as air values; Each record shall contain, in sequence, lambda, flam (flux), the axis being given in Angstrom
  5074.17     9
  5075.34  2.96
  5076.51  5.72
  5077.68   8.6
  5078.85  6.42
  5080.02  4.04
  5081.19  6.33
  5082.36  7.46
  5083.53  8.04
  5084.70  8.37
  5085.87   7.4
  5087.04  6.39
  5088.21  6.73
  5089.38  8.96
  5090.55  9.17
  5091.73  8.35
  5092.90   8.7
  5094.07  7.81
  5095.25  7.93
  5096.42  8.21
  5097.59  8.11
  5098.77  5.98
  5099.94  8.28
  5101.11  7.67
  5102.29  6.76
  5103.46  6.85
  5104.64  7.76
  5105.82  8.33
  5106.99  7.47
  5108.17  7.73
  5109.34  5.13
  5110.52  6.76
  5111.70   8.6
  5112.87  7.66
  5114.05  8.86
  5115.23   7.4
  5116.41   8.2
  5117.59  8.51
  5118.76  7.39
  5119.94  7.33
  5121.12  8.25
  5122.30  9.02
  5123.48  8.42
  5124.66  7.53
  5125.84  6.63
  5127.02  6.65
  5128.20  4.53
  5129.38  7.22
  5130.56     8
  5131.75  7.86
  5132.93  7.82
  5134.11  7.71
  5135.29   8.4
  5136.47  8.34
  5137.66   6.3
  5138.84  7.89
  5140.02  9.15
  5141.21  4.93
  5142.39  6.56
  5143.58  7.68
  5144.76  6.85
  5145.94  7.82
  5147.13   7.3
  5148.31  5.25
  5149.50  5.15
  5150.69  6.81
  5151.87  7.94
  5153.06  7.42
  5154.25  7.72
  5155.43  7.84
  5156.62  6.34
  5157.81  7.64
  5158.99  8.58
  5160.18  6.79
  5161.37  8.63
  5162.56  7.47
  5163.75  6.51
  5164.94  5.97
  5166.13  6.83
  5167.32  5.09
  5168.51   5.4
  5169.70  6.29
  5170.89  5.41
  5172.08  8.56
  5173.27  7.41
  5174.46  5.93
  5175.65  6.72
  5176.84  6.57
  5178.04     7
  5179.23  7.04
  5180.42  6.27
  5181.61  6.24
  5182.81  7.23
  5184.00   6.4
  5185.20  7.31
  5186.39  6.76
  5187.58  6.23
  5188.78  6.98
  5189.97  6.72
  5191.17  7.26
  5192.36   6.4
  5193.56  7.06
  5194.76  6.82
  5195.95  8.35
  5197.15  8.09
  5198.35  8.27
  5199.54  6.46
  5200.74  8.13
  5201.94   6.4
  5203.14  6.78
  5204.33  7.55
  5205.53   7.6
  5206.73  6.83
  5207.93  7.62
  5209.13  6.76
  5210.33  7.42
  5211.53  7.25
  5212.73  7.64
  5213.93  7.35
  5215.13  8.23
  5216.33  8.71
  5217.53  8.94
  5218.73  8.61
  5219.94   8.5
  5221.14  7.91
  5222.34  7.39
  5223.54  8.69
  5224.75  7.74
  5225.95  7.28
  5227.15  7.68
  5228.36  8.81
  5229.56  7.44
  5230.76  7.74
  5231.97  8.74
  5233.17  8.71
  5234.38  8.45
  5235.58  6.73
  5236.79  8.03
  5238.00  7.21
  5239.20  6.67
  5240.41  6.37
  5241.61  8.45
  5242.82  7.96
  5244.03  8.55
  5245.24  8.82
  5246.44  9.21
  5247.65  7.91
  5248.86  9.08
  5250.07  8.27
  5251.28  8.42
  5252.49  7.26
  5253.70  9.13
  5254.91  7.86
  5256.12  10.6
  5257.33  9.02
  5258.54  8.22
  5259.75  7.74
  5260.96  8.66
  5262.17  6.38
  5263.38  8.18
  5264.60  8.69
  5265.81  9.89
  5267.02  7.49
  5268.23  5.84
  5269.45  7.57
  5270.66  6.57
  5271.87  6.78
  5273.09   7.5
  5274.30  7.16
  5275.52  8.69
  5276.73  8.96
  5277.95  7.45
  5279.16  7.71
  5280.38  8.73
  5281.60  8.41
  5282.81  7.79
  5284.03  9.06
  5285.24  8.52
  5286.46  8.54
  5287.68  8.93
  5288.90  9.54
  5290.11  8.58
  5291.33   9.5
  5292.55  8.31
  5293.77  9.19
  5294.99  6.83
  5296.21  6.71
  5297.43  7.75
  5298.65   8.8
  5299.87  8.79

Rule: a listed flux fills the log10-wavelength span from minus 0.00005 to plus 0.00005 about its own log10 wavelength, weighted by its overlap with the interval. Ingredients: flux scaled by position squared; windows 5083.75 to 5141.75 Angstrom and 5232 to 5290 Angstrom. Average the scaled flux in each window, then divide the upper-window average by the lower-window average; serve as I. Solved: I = 1.13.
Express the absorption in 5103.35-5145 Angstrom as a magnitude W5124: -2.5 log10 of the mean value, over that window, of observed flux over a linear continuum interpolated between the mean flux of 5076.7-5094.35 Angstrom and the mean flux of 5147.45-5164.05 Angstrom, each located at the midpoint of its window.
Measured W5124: -0.03 mag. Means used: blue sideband 7.48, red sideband 7.16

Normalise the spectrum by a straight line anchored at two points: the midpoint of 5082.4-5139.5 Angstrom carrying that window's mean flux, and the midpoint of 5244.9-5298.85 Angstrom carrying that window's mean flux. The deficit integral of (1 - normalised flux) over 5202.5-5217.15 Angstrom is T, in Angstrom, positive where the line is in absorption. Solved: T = 0.9 Angstrom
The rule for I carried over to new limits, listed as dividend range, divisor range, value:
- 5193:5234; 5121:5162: 1.09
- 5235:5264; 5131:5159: 1.16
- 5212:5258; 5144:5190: 1.23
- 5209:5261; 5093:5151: 1.14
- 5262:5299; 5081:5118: 1.13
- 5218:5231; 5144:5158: 1.18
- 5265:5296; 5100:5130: 1.16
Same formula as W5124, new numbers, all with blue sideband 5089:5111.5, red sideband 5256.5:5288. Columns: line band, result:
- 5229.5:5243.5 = 0.032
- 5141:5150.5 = 0.191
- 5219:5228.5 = -0.006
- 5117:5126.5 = -0.021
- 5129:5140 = -0.008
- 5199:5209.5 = 0.110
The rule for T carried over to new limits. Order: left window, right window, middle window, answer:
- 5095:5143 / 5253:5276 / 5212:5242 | -0.2 Angstrom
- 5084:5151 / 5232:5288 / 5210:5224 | -0.3 Angstrom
